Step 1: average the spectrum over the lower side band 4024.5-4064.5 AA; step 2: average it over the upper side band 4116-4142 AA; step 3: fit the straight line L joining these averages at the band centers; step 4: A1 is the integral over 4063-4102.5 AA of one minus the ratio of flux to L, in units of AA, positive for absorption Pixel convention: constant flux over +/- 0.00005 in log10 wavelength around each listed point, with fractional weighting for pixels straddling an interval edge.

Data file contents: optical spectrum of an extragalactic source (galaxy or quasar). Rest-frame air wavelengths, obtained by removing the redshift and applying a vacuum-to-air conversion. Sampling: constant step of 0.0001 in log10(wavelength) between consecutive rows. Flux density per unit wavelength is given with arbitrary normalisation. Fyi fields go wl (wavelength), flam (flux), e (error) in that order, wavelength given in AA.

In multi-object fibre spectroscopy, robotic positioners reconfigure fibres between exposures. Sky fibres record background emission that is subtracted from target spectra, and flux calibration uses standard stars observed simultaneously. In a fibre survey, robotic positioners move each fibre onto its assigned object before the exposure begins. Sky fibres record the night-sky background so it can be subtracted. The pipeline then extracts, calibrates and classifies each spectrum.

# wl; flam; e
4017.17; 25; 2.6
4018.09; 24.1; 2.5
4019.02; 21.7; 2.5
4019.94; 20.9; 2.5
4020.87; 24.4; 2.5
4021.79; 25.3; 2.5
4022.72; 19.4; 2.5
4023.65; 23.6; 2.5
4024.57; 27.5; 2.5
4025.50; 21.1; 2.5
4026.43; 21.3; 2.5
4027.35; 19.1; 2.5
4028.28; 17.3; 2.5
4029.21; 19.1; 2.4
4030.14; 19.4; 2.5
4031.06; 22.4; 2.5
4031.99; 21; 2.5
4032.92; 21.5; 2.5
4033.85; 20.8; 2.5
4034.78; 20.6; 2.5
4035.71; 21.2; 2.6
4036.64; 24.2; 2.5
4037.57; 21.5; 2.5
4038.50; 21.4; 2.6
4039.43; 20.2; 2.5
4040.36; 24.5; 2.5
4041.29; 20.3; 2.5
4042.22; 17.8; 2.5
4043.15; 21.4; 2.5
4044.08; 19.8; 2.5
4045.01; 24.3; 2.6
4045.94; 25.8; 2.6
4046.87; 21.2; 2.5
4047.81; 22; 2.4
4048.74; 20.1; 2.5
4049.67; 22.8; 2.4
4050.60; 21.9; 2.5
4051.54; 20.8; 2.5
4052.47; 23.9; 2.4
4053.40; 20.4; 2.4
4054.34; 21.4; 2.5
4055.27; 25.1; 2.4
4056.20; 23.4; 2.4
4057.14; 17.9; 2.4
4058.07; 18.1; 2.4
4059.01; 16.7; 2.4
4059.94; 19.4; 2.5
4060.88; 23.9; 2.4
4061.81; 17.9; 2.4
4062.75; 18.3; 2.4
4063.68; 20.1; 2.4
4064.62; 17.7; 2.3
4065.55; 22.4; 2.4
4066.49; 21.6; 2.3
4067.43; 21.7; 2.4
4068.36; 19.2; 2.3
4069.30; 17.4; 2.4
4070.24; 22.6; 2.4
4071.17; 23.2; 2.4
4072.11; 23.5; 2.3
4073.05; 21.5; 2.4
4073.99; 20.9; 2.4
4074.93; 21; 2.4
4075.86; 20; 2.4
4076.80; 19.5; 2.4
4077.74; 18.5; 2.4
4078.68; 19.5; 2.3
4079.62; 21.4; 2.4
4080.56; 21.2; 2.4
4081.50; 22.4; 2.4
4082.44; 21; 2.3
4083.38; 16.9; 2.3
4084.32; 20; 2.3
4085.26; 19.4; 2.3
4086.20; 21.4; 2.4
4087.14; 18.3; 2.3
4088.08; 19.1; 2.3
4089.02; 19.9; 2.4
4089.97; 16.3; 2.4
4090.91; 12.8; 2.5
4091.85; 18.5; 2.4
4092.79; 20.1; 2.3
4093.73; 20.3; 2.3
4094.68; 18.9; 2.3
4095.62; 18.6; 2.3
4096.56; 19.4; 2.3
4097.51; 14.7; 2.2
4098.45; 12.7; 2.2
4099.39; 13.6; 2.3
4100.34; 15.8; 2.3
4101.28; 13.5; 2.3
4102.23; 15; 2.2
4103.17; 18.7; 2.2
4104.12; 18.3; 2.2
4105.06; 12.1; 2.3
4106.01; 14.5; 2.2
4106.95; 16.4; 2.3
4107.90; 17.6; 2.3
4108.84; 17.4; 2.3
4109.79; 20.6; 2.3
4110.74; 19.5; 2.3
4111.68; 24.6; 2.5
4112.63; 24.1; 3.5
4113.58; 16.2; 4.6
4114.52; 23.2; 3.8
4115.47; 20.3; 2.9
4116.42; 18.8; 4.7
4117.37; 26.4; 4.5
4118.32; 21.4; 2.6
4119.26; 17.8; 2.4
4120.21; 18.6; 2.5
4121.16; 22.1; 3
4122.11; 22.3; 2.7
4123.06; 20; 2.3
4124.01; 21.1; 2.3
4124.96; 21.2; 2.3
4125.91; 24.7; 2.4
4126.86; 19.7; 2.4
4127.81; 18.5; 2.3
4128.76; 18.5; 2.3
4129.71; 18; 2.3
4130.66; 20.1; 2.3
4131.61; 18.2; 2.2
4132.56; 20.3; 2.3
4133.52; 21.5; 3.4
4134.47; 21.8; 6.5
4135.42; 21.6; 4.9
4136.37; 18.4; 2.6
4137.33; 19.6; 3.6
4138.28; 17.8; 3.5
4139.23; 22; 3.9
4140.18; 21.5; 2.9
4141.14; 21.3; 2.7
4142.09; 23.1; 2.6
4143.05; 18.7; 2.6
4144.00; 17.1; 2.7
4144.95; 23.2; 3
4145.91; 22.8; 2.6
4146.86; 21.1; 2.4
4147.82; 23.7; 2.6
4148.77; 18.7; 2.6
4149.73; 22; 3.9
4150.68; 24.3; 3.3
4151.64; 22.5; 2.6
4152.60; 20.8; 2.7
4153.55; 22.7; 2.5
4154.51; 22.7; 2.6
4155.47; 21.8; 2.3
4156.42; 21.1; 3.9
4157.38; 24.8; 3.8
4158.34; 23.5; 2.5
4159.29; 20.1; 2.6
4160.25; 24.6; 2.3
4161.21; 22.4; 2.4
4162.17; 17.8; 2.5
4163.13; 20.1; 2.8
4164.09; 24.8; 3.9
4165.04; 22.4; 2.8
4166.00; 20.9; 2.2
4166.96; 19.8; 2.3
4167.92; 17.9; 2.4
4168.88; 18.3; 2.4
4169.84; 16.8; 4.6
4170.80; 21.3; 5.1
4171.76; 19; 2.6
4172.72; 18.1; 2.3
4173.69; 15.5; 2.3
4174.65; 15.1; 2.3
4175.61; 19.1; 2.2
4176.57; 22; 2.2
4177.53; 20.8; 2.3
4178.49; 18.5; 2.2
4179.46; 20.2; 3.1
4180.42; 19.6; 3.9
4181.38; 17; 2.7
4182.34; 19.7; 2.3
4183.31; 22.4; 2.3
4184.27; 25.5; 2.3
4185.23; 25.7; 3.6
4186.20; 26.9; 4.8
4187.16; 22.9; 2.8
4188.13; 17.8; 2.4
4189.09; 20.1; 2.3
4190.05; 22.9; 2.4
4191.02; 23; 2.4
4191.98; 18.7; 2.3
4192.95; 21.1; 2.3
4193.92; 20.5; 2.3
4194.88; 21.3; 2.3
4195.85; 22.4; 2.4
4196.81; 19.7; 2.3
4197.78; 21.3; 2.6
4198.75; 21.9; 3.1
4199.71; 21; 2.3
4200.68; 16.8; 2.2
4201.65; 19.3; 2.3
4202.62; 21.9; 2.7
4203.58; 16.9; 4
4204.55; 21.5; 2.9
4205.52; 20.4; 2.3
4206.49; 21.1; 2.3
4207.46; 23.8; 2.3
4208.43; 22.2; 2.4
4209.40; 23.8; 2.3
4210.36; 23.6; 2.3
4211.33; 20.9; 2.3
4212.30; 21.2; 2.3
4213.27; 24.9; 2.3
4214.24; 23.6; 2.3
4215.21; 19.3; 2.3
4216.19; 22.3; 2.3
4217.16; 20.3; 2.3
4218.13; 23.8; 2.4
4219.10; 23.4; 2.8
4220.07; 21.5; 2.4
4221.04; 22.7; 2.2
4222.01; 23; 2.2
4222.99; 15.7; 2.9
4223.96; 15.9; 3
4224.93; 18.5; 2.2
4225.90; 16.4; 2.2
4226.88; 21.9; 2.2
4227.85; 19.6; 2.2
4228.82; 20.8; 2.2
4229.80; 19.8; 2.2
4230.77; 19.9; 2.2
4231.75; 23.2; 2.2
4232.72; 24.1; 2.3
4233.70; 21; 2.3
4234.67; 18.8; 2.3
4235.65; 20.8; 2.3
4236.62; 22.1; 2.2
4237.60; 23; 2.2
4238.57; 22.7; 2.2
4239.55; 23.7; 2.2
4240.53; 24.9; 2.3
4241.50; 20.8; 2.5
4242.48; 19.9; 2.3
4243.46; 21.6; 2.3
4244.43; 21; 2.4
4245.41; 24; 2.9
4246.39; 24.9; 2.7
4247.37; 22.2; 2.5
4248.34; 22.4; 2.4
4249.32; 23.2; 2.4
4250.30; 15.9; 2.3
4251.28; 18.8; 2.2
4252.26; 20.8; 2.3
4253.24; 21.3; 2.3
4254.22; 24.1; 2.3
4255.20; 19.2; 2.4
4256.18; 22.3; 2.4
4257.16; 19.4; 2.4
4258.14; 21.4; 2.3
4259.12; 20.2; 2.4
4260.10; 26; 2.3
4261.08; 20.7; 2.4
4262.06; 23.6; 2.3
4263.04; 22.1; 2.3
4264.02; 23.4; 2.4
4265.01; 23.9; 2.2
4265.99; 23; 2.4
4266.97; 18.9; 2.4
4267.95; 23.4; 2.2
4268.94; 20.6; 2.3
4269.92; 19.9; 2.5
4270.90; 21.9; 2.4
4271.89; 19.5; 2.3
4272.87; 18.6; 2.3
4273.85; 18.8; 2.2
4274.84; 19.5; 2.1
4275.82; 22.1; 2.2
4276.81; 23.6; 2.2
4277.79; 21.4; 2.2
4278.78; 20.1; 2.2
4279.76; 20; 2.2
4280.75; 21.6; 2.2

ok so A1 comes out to 3.3 AA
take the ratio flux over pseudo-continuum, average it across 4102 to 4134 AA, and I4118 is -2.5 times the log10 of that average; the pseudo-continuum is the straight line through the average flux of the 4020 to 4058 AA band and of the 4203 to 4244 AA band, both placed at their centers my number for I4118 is 0.10 mag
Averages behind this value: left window 21.6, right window 21.3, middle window 19.7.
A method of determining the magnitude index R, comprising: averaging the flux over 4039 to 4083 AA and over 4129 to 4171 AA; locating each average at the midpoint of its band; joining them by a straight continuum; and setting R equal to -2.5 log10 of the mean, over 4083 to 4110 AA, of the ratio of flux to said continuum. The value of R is 0.21 mag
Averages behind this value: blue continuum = 21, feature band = 17.2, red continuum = 21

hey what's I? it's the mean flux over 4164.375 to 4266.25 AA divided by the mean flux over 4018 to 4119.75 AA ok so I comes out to 1.05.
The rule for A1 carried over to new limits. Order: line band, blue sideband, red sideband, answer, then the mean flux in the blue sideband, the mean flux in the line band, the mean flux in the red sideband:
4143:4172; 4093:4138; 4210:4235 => -2.1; 19.1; 21.3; 21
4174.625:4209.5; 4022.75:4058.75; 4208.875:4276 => 0.7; 21.4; 21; 21.4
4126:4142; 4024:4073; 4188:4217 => 0.8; 21.1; 20.1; 21.2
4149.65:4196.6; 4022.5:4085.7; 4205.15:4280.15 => 0.6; 21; 21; 21.4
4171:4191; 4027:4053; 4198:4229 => 0.5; 21.3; 20.5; 20.9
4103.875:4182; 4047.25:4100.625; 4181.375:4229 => 0.9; 19.8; 20.3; 21.2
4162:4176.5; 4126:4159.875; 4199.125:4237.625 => 1.2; 21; 19.2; 21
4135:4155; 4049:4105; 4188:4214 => -0.8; 19.4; 21.2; 21.2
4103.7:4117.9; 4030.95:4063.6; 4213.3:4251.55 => 1.3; 21.2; 19.3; 21.3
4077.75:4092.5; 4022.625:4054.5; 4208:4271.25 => 1.6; 21.5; 19.2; 21.5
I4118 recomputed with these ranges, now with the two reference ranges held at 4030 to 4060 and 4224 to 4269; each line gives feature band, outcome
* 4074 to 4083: 0.05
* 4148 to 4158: -0.04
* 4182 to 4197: -0.03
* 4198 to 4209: 0.04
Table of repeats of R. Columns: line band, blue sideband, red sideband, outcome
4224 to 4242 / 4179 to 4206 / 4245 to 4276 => 0.01 mag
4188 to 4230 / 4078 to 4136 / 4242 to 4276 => -0.01 mag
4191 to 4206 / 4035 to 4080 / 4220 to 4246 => 0.03 mag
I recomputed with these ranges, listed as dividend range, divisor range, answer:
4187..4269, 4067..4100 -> 1.11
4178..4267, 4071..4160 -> 1.07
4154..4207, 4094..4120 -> 1.14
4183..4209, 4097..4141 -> 1.12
